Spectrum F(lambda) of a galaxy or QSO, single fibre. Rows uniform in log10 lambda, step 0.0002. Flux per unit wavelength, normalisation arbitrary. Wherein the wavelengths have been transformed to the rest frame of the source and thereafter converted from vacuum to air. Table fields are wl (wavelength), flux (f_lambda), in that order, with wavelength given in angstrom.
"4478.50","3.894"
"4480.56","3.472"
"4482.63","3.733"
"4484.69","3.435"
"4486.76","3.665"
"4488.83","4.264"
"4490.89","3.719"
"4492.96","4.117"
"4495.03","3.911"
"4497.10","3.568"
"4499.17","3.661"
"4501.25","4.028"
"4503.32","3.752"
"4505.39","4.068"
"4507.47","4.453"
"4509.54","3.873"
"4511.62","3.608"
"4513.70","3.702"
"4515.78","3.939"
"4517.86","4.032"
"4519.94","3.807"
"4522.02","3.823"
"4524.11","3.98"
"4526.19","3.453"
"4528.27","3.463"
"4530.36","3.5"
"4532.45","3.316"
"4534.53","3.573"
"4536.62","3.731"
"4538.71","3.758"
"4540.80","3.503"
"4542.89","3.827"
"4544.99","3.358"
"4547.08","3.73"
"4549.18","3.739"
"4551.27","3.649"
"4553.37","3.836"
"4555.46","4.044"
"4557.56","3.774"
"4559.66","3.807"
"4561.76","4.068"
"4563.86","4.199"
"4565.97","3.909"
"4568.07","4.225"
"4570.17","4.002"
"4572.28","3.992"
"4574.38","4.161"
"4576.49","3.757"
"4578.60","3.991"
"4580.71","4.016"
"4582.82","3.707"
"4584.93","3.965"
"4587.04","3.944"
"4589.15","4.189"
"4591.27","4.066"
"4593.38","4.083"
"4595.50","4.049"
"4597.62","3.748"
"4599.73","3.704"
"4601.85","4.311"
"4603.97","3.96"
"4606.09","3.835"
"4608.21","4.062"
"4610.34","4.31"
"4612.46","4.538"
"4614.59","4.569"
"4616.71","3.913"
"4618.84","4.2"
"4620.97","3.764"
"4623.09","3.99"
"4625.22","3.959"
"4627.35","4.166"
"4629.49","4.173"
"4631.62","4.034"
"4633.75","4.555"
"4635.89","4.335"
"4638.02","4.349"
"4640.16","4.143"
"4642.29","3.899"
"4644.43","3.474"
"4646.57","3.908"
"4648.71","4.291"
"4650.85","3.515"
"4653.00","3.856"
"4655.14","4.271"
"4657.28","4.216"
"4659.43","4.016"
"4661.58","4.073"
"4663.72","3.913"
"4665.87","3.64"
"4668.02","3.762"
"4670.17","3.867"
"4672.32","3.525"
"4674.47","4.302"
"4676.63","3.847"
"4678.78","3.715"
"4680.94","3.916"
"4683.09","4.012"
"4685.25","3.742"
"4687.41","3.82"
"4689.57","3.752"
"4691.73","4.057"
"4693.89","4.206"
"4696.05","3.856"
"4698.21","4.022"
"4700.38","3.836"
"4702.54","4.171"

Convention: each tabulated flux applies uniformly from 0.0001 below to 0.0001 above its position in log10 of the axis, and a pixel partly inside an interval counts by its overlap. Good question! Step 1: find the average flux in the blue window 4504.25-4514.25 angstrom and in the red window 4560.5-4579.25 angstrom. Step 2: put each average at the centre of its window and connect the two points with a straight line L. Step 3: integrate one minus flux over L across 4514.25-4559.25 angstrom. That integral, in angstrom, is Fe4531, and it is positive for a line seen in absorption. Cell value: 3.2 angstrom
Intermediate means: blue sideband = 3.95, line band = 3.71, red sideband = 4.03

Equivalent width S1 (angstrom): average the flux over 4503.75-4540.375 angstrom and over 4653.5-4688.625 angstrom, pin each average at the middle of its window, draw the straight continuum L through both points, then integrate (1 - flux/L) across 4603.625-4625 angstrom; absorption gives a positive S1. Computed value -1.4 angstrom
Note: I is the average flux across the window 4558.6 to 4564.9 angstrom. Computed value 4.02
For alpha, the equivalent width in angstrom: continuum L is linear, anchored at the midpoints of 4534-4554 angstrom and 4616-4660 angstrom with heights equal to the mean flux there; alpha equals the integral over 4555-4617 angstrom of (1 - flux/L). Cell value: -3.1 angstrom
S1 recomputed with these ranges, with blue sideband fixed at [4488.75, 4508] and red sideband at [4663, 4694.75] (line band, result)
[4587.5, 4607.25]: -0.5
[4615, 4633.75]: -0.9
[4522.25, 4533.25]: 1.0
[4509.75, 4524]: 0.3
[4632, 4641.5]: -1.0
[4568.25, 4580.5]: -0.3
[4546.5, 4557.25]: 0.3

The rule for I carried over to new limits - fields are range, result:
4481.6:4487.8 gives 3.61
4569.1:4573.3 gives 4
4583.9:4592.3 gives 4.04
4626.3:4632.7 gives 4.12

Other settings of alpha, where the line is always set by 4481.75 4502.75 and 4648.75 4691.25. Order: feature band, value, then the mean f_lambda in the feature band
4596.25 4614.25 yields -1.0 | 4.08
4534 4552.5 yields 0.9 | 3.65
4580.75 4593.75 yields -0.5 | 3.99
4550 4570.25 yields -0.6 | 3.95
